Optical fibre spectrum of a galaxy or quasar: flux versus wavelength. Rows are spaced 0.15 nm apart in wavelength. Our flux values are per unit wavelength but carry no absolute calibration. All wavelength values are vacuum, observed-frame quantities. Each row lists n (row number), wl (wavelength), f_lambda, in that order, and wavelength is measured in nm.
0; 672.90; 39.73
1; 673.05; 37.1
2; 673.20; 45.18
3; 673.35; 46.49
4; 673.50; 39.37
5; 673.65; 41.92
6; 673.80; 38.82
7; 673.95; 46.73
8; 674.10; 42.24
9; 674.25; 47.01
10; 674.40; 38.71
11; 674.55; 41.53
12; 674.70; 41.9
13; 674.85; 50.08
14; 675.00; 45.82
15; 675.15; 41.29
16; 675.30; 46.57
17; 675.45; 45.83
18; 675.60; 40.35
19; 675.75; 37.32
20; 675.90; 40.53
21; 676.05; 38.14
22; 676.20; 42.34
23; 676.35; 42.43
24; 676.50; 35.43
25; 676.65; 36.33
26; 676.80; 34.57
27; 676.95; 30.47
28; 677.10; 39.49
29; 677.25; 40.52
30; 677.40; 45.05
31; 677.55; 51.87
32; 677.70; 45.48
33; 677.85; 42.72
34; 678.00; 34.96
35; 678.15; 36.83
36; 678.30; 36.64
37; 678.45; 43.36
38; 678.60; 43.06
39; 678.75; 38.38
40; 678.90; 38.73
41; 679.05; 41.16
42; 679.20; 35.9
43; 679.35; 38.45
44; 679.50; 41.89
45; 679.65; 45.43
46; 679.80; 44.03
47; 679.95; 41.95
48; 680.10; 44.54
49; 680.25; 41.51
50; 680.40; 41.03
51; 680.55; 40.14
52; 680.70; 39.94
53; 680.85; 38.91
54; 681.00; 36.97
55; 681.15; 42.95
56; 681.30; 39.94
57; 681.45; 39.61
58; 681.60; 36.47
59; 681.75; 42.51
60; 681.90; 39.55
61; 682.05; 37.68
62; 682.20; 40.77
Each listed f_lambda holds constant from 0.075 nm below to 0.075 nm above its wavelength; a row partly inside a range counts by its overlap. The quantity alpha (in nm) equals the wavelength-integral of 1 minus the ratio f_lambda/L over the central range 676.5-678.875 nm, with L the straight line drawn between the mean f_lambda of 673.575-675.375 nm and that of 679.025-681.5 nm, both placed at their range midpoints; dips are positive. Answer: 0.13 nm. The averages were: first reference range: 43.6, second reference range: 40.9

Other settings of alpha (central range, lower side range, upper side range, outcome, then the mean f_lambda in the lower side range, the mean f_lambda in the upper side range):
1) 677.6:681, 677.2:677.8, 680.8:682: 0.17 nm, 45.8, 39.6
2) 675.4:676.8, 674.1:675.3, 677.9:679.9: 0.10 nm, 43.8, 40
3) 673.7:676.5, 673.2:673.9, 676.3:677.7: -0.09 nm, 42.2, 39.8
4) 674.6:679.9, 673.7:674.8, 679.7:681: 0.13 nm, 42.6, 41.3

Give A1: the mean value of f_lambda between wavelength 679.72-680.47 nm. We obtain 42.6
